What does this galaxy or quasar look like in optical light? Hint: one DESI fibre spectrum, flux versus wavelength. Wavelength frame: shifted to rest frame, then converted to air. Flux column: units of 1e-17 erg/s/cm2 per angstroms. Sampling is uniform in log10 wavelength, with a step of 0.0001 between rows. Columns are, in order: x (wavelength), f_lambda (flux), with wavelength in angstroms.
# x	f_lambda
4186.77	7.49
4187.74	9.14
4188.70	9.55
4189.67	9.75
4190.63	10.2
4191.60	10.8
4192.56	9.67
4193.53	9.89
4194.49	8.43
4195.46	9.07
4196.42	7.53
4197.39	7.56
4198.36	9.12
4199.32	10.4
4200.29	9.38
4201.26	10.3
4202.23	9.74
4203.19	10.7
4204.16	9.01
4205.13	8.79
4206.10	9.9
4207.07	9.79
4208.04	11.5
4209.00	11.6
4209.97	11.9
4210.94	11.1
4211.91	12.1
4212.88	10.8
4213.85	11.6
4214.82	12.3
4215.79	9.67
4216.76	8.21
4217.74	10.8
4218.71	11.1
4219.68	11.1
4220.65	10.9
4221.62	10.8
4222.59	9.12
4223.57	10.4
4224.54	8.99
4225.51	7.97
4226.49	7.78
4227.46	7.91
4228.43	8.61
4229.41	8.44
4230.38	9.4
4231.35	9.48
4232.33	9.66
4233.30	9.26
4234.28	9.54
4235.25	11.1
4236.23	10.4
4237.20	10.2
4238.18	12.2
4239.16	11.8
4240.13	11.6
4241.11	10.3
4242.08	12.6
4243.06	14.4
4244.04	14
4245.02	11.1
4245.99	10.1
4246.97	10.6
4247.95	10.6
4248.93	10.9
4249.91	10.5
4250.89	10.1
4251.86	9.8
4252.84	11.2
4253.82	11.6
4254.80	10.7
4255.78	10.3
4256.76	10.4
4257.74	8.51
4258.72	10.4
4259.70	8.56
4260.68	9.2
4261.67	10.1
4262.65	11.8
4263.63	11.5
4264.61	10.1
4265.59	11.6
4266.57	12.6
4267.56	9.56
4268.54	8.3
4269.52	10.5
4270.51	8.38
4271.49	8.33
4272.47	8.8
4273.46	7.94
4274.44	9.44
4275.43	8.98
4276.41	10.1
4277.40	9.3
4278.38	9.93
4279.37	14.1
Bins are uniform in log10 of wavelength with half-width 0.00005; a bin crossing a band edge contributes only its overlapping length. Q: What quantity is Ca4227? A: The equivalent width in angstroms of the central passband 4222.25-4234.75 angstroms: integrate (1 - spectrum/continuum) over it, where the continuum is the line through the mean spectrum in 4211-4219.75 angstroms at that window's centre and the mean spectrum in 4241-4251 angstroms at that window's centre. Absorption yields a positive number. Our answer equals 2.42 angstroms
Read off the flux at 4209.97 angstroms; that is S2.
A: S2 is 11.9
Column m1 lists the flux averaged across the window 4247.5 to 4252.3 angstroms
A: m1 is 10.4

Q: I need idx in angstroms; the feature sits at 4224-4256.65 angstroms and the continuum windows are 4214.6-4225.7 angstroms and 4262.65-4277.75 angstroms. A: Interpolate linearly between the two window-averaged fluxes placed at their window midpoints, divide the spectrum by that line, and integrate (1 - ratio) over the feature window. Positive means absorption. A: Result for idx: -1.41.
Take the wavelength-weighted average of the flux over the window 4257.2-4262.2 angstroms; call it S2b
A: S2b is 9.38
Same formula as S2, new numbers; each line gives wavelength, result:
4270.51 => 8.38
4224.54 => 8.99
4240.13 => 11.6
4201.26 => 10.3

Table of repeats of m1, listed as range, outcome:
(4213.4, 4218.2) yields 10.5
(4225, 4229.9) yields 8.15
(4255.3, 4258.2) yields 9.75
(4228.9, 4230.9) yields 8.94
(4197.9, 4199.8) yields 9.8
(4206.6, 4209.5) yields 11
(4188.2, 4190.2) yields 9.68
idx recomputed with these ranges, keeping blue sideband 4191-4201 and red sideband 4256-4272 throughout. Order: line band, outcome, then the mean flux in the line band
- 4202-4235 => -1.9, 10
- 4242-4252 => -1.6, 11.3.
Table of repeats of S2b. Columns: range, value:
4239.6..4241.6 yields 11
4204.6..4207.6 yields 9.5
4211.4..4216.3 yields 11.3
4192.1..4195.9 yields 9.26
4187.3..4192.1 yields 9.9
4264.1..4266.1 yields 10.9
